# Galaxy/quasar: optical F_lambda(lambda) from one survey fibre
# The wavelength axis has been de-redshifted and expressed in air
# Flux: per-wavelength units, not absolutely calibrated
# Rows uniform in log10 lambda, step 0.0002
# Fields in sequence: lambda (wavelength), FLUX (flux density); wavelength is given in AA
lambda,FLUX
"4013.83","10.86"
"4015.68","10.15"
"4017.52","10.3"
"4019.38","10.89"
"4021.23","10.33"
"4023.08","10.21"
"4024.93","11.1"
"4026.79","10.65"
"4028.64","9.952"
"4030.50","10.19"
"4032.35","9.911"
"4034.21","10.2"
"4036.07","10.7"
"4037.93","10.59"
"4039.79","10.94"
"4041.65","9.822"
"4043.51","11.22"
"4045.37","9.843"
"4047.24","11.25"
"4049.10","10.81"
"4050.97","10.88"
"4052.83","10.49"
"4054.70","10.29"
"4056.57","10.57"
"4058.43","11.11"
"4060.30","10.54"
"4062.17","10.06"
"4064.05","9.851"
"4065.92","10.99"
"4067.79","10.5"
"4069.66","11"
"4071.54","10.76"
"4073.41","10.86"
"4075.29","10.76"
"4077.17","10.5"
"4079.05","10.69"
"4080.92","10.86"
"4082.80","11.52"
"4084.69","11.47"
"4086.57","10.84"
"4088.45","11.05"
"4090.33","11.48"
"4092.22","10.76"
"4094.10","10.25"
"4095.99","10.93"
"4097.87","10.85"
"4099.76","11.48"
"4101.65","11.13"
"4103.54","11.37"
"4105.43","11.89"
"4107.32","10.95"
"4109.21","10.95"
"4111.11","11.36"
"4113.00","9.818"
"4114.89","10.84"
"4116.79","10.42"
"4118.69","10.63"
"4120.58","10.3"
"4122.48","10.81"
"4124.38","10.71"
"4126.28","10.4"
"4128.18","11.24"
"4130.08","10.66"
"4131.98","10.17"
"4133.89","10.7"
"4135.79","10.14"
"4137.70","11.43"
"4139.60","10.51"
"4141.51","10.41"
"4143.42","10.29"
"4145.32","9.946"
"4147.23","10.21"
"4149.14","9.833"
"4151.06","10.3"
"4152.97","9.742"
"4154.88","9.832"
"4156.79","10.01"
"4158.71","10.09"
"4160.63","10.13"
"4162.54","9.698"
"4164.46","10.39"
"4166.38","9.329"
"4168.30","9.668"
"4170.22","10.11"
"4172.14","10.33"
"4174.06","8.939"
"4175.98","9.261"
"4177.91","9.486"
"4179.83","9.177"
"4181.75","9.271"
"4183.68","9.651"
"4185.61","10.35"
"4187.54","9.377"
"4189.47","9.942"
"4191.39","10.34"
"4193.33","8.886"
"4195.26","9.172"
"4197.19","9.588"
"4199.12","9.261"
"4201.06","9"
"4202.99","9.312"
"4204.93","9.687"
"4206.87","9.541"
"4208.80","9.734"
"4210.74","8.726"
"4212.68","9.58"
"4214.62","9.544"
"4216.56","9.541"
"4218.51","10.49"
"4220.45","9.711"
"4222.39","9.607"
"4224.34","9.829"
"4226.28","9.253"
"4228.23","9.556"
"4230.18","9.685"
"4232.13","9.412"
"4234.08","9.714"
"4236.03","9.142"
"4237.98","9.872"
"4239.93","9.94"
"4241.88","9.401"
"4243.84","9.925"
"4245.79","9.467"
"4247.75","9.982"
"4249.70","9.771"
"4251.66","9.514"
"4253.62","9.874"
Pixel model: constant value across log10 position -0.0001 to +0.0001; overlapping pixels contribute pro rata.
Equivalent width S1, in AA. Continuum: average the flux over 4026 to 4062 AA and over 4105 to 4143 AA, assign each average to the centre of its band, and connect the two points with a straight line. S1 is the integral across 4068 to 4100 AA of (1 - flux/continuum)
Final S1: -1.0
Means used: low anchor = 10.5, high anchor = 10.7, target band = 10.9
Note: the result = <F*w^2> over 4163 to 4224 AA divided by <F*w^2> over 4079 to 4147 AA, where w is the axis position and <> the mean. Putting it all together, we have 0.92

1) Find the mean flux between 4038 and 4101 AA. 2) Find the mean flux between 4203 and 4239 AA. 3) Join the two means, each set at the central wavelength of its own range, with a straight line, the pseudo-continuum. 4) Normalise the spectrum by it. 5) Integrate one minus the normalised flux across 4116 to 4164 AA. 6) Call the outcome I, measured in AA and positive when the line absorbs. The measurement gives -0.6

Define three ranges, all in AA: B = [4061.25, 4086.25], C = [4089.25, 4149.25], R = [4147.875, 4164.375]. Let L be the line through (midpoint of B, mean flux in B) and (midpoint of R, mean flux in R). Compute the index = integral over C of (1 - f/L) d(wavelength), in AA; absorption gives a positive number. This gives -2.3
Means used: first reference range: 10.8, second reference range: 9.98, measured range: 10.7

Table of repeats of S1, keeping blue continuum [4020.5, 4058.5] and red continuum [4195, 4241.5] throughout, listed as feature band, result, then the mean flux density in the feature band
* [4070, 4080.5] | -0.4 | 10.7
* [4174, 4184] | 0.5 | 9.31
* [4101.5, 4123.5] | -1.6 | 10.9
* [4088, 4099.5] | -0.8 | 10.9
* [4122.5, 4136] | -0.8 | 10.6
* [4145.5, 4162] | -0.2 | 10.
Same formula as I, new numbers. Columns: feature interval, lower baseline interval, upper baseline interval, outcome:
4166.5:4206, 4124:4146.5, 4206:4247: 1.91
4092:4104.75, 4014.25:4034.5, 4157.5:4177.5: -1.18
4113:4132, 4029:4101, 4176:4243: -0.66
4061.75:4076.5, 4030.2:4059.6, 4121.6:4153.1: -0.11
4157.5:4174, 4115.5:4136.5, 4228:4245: 0.51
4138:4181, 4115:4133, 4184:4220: 0.92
